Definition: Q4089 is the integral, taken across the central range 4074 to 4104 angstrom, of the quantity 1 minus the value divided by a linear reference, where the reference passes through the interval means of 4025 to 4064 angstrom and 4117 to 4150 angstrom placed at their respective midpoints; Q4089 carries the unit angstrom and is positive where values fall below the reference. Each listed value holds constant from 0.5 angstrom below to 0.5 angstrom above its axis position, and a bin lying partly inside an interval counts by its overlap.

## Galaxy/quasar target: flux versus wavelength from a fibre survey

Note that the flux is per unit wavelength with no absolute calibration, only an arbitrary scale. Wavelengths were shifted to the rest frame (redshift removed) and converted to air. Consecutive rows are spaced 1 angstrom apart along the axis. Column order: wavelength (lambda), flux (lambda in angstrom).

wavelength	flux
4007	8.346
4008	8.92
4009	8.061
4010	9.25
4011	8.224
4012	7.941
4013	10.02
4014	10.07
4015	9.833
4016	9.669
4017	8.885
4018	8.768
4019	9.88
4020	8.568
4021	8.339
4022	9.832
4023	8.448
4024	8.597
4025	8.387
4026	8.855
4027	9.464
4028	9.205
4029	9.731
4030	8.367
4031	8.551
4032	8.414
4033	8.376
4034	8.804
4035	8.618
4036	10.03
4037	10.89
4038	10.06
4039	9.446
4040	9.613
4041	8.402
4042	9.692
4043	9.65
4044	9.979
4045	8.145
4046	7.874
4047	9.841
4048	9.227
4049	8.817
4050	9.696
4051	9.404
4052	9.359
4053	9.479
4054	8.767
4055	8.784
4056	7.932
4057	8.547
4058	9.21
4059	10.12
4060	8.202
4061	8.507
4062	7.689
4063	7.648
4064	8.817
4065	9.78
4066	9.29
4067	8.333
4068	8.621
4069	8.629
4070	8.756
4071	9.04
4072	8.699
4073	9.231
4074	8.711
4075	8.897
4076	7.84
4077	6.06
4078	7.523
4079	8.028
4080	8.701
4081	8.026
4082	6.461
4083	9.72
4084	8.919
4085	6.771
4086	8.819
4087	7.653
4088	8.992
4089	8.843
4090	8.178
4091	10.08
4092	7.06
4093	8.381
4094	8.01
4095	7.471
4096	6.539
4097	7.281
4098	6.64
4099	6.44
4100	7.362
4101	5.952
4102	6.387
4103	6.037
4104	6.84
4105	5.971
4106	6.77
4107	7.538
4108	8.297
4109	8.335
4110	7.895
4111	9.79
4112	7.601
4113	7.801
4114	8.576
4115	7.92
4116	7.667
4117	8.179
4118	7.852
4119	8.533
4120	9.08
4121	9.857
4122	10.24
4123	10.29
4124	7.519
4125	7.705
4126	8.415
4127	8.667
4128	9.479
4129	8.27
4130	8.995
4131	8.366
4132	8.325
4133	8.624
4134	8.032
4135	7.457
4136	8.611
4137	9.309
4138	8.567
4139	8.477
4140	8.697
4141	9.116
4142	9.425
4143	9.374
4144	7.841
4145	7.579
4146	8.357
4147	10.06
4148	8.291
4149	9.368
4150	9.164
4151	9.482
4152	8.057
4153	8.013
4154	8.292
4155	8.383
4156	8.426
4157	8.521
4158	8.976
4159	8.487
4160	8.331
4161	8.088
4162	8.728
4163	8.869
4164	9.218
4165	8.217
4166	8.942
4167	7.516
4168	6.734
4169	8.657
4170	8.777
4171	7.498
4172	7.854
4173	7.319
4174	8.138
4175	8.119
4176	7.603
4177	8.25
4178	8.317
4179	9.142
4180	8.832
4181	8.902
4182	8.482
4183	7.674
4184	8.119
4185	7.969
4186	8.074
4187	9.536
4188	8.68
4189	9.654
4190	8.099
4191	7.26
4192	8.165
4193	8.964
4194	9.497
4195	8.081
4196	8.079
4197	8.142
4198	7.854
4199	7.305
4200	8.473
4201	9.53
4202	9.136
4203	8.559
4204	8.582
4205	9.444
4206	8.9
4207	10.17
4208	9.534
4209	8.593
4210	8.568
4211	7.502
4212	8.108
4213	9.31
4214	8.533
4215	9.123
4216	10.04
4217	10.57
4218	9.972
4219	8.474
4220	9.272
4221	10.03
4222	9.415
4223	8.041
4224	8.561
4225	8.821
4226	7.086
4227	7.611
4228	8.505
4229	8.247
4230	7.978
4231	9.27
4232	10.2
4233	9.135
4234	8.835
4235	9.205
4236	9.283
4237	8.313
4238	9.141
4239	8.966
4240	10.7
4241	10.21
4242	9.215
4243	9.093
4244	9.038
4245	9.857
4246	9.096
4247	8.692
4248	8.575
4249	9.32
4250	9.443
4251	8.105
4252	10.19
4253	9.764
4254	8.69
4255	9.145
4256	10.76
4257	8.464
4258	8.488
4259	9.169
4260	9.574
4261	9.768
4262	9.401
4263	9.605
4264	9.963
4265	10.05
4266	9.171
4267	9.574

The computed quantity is 4.0 angstrom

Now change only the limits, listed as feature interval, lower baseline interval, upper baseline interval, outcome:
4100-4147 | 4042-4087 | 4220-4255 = 2.88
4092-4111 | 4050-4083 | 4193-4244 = 3.21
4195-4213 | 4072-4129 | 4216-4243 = 0.47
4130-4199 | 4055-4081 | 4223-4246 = 2.56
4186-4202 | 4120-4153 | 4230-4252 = 0.90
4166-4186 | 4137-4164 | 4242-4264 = 1.59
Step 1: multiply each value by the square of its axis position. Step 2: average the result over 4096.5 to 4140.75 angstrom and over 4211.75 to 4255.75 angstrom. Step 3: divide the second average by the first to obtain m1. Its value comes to 1.19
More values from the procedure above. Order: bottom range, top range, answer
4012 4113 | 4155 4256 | 1.10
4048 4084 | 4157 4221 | 1.06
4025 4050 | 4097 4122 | 0.87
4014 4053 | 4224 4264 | 1.10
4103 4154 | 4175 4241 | 1.08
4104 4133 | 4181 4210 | 1.07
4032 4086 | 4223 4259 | 1.12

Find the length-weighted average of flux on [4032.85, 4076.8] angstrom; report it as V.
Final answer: 8.97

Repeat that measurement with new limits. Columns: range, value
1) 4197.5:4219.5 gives 8.92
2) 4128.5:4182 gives 8.47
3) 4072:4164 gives 8.24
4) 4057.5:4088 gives 8.43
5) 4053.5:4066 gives 8.69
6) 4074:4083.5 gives 7.96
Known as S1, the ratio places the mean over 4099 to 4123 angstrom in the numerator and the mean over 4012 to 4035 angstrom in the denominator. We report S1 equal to 0.87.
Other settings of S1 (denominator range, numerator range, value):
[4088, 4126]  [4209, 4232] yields 1.12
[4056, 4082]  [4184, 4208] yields 1.02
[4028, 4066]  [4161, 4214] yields 0.93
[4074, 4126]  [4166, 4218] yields 1.08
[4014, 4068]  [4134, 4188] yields 0.94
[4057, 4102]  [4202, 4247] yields 1.11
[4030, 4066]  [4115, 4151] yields 0.96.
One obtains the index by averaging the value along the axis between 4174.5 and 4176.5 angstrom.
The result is 7.86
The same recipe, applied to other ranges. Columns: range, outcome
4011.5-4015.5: 9.47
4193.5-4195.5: 8.79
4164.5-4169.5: 8.01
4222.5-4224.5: 8.3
